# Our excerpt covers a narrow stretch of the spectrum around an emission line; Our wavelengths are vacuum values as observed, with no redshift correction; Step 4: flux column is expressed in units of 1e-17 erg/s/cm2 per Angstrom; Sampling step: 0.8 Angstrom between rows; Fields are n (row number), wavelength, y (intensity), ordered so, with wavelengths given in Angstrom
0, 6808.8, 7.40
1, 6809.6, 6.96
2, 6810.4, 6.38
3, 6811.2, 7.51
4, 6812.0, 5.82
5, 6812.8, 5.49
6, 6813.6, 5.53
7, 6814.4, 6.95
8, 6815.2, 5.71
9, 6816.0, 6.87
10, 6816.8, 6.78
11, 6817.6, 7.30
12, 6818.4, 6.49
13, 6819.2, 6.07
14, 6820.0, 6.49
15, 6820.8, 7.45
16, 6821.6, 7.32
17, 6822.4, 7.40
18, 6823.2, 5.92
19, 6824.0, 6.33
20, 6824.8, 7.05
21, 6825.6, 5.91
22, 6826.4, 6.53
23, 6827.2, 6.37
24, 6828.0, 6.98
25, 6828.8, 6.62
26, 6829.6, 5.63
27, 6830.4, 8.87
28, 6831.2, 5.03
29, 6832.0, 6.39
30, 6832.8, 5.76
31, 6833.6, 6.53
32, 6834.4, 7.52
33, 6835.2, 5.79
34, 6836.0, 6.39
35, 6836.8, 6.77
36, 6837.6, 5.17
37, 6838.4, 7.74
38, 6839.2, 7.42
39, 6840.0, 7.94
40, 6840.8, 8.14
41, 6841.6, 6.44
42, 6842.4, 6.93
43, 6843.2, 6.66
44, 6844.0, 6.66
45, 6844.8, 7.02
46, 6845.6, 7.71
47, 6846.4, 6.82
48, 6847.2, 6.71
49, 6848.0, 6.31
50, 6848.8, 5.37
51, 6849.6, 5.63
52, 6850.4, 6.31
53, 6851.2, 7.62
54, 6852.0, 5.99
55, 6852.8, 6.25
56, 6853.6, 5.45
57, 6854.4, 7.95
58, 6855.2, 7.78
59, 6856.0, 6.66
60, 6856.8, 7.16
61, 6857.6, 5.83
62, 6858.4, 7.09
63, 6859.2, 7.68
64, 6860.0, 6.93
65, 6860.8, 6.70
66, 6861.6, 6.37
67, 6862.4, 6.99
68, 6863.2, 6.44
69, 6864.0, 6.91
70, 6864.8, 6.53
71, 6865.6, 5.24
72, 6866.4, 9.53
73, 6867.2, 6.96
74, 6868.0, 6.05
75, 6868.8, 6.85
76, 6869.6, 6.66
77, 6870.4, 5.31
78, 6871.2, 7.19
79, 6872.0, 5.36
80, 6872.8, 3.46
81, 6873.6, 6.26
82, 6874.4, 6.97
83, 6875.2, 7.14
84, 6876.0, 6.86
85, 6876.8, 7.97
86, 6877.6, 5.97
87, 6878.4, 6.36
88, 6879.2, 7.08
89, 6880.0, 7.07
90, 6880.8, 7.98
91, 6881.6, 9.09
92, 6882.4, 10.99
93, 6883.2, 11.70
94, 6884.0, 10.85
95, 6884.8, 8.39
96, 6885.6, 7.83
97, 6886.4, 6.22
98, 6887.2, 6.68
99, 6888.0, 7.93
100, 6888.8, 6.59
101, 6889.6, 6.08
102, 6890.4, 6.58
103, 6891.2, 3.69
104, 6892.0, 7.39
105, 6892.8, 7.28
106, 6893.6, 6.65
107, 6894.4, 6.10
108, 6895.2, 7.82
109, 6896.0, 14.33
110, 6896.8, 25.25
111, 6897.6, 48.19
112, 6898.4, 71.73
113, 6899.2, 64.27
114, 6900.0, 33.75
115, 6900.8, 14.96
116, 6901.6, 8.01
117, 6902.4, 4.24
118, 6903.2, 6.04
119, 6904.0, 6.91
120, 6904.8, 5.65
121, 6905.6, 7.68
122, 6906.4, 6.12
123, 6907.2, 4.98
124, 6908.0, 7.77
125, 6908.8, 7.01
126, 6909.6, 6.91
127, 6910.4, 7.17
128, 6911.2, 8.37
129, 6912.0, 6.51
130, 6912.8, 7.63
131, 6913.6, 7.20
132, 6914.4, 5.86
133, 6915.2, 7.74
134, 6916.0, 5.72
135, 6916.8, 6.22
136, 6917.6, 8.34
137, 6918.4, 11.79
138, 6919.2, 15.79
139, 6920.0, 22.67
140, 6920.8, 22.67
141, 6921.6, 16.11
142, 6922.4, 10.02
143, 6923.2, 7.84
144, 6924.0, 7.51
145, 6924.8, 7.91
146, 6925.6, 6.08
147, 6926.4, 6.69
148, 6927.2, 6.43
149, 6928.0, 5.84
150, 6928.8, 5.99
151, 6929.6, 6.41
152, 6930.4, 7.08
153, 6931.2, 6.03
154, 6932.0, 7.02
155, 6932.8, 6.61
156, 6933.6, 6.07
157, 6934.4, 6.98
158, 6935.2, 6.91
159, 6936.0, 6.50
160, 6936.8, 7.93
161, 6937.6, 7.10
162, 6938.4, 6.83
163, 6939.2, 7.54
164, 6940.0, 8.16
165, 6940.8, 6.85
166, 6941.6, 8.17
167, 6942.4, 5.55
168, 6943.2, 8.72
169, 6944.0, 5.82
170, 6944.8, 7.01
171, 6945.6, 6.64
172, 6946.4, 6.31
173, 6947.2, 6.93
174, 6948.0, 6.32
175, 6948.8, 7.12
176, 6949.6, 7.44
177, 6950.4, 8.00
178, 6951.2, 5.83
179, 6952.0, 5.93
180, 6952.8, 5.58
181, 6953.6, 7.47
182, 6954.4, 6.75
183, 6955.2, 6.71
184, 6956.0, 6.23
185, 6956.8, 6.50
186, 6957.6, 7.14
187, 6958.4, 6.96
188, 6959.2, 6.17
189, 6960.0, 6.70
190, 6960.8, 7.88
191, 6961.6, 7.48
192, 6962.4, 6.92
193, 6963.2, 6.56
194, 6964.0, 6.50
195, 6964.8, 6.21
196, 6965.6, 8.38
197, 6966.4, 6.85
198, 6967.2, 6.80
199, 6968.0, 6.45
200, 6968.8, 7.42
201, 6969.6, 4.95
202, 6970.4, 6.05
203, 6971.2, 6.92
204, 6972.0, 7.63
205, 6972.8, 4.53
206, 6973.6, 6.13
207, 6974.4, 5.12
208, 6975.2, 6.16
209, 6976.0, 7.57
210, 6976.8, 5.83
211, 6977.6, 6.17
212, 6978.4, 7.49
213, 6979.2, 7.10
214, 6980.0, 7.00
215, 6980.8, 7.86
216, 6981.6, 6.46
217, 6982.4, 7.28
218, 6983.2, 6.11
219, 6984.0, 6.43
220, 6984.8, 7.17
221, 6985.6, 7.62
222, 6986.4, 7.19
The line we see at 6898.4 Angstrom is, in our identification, H-alpha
